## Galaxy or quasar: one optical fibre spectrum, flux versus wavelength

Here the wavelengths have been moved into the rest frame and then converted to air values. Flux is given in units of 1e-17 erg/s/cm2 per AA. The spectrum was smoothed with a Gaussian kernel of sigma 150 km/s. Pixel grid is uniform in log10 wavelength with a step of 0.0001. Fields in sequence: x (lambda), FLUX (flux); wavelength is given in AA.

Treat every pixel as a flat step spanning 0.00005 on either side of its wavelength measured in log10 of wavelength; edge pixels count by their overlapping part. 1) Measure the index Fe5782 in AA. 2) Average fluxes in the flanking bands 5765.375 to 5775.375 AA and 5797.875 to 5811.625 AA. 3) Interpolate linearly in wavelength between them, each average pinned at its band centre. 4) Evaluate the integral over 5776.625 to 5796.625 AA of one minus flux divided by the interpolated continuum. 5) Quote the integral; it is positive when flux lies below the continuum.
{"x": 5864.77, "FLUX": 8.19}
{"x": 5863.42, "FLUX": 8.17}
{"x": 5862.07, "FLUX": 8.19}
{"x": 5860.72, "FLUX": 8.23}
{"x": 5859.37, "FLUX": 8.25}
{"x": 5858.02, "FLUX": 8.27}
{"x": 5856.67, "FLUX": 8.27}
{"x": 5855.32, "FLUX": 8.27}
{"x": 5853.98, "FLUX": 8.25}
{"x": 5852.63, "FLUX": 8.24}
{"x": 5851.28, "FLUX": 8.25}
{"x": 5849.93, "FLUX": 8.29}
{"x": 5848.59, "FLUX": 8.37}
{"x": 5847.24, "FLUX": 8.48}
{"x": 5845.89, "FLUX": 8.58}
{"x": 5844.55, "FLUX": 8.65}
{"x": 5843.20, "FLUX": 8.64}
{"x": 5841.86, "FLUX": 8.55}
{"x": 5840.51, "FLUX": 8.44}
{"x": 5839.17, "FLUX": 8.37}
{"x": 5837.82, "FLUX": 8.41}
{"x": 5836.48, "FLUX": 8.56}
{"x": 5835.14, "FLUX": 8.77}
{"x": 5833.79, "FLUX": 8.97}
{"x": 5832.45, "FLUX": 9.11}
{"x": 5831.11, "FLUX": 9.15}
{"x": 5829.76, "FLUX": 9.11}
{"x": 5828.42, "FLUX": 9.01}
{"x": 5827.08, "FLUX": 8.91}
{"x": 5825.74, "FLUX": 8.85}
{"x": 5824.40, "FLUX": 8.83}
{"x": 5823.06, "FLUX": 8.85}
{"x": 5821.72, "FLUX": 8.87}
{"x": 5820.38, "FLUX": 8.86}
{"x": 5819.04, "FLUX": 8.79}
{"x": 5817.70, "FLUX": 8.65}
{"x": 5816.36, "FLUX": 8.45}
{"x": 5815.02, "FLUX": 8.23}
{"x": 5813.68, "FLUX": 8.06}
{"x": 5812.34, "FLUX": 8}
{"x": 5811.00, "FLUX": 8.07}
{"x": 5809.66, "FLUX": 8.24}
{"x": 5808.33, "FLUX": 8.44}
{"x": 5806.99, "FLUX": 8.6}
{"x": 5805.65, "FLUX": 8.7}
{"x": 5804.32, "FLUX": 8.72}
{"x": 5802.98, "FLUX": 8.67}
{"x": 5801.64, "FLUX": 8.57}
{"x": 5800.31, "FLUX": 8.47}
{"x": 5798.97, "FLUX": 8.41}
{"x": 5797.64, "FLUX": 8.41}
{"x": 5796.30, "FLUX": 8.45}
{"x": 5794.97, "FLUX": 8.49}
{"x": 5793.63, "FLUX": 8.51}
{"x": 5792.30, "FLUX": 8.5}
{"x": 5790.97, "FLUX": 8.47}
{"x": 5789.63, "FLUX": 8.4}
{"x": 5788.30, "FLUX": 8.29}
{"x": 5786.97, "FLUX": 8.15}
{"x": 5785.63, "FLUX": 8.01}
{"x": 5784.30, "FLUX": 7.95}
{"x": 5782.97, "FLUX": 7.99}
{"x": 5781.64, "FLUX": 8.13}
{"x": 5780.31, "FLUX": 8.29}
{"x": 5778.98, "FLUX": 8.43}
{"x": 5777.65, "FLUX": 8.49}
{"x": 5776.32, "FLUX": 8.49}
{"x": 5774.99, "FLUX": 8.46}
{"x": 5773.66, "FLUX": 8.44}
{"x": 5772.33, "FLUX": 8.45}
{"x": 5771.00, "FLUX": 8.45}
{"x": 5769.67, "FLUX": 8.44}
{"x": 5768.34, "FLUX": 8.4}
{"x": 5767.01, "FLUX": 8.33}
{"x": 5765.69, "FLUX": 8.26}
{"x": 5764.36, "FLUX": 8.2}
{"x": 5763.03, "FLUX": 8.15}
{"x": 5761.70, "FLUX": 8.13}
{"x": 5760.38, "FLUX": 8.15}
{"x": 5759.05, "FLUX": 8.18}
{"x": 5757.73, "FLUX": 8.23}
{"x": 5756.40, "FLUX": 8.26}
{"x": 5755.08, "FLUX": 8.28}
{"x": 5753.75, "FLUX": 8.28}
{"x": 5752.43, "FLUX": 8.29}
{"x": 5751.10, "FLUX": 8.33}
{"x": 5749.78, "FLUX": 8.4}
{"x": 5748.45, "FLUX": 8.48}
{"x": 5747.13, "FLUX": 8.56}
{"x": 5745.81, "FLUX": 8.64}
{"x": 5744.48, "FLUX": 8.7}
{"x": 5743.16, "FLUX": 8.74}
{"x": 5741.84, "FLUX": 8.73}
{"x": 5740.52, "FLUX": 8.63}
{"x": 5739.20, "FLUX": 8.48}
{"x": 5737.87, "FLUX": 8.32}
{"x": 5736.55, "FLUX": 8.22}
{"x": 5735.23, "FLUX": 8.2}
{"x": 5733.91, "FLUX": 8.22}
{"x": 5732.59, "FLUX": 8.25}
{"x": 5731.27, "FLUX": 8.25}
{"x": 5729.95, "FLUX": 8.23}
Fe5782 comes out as 0.3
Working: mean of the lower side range 8.41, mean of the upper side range 8.49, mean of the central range 8.31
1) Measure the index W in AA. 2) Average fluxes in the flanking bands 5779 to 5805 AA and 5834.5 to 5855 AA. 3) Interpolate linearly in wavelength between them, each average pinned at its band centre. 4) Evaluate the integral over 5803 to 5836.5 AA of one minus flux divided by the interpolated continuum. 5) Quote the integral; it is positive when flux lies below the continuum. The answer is -1.0 AA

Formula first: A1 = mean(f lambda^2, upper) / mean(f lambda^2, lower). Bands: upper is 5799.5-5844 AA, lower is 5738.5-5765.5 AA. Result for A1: 1.05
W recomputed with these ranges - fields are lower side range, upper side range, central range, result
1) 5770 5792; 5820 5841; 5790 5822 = 0.3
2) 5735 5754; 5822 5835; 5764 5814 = 2.1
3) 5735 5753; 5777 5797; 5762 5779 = 0.0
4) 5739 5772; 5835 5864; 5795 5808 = -0.3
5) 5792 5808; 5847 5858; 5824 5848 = -1.1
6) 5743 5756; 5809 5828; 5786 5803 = 0.2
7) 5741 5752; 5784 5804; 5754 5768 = 0.5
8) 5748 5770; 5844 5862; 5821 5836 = -1.1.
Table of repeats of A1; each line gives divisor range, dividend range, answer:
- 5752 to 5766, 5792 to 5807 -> 1.05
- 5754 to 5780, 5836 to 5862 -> 1.04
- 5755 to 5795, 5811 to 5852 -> 1.06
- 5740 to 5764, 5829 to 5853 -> 1.06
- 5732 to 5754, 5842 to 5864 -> 1.03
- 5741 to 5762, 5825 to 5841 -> 1.08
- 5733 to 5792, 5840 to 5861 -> 1.04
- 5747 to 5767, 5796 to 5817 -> 1.03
